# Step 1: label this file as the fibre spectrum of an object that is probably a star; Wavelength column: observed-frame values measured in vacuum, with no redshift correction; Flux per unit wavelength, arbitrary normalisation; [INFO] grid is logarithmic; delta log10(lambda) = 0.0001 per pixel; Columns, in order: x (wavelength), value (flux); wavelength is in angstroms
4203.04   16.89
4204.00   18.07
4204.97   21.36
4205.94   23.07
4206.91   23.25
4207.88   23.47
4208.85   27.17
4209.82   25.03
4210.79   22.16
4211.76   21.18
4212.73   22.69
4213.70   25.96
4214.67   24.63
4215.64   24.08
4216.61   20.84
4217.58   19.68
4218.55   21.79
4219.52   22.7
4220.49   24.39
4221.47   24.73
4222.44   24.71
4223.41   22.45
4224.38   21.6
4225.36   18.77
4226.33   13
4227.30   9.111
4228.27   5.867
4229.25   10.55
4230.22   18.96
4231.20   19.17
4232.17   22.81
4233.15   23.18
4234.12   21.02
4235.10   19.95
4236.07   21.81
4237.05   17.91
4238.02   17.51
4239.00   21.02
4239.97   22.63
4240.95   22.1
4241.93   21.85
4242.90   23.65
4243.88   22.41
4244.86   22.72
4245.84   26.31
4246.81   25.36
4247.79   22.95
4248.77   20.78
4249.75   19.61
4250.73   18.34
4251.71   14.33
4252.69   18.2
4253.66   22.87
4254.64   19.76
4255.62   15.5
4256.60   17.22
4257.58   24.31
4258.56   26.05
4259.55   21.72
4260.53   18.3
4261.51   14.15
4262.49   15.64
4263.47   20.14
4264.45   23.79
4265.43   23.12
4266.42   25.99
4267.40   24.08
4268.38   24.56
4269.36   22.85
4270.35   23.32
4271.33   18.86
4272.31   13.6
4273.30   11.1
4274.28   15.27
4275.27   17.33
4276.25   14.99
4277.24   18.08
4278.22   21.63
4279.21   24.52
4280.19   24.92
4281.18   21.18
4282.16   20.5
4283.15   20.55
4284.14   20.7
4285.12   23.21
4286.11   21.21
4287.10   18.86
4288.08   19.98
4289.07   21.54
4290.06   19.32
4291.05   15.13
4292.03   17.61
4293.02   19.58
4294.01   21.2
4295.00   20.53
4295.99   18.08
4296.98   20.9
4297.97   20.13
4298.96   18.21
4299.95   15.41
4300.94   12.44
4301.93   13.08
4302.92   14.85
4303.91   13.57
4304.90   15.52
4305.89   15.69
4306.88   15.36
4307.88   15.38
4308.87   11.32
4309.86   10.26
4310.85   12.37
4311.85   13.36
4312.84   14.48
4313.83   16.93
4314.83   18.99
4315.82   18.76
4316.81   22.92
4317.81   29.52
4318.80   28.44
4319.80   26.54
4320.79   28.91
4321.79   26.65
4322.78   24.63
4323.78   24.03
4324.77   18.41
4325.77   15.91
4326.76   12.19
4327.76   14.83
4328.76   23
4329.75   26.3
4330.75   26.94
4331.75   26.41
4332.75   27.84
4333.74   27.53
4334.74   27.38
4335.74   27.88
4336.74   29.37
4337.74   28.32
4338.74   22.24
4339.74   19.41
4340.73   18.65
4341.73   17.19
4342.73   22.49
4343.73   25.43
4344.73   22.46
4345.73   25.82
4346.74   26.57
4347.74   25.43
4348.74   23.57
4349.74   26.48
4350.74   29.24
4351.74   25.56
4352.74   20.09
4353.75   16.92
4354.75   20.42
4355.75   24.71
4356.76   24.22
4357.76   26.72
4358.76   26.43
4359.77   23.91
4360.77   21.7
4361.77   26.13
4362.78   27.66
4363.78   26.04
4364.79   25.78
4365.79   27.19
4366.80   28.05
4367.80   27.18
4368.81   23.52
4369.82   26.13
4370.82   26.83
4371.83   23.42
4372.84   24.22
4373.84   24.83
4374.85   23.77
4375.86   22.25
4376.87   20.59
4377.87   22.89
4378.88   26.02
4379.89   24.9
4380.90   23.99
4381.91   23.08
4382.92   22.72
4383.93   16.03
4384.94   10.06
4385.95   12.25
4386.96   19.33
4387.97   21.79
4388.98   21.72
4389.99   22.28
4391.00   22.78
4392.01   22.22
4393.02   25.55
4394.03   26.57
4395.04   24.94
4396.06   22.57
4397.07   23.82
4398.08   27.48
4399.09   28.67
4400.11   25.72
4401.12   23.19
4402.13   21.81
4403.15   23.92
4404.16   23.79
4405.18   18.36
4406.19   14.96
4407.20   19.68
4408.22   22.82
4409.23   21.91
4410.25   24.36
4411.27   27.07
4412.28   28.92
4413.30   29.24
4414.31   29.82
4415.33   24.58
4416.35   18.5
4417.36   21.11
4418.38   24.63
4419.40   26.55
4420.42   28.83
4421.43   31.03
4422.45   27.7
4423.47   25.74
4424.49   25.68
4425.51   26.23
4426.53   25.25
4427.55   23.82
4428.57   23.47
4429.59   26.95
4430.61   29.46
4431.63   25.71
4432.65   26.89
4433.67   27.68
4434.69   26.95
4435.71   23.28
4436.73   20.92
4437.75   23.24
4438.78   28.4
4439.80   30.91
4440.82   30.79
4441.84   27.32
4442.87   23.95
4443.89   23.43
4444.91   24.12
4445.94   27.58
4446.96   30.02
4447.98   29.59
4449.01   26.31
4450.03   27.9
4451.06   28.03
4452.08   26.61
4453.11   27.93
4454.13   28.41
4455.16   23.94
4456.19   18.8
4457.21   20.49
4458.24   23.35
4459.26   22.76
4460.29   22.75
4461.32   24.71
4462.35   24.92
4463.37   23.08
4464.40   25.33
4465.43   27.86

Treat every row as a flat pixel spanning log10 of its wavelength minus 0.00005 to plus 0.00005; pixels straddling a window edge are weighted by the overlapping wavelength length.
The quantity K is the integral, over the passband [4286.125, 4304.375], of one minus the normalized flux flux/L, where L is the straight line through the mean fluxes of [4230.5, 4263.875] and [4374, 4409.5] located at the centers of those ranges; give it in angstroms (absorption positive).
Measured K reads 2.8 angstroms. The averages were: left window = 20.6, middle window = 17.9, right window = 22.2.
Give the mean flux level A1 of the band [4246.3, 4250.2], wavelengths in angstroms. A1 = 22.2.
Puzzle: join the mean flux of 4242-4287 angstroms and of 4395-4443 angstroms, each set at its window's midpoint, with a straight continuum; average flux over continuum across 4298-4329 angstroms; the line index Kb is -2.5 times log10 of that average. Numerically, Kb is 0.21 mag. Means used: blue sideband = 20.6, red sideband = 25.2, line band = 18.1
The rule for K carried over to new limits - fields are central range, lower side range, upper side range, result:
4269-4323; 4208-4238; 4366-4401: 7.2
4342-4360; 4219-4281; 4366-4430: -1.2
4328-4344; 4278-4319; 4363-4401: -3.0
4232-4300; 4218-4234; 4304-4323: -4.7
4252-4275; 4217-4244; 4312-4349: 1.1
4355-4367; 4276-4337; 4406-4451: -1.5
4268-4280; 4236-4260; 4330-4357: 1.7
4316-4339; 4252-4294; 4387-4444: -2.8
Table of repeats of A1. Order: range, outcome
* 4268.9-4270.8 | 23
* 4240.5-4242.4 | 21.9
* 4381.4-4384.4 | 20.6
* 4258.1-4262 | 20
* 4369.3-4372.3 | 25.5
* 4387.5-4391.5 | 22.2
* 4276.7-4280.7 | 22.2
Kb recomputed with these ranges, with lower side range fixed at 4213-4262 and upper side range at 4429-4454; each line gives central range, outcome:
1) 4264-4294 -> 0.07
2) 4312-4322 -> 0.01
